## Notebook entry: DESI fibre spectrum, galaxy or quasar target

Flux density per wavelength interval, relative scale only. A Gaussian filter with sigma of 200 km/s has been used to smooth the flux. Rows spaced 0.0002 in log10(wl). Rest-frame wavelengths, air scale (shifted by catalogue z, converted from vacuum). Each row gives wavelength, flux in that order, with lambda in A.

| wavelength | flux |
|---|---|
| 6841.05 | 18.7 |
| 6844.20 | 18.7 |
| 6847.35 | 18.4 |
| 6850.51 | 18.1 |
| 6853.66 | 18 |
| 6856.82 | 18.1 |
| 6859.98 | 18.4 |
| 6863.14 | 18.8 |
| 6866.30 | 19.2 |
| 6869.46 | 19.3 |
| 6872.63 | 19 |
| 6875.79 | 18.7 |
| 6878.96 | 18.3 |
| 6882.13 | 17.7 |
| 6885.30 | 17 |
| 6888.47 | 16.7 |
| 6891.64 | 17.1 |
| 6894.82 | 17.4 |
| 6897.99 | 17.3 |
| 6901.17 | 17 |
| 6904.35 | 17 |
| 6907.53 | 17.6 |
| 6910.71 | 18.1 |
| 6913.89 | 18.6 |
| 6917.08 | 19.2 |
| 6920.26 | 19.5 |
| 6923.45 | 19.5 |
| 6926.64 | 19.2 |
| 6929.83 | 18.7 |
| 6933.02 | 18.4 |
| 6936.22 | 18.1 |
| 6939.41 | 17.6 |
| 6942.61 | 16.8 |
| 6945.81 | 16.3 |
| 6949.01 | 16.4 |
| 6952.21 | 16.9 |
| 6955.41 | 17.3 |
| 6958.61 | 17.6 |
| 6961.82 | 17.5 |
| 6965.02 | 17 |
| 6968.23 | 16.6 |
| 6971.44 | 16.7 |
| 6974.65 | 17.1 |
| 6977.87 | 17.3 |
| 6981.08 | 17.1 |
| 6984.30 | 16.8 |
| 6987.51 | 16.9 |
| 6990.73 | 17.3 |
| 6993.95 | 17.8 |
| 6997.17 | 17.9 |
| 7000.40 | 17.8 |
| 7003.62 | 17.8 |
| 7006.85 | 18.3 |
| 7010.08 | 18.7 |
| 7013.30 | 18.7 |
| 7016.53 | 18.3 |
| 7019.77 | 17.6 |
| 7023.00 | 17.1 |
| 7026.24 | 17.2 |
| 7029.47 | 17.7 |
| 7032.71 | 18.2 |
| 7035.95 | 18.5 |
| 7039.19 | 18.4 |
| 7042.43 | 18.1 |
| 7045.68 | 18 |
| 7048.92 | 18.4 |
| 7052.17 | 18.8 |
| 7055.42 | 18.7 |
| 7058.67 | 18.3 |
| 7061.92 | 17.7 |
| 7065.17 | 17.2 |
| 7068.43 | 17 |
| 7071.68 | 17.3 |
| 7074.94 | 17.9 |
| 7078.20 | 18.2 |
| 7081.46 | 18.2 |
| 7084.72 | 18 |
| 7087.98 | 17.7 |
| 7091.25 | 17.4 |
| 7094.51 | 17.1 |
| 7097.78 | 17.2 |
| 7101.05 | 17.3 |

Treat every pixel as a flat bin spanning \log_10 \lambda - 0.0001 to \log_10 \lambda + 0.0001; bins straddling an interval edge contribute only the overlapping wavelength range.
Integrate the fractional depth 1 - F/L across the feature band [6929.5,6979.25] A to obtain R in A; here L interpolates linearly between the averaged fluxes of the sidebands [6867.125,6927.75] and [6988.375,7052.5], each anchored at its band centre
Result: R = 2.3 A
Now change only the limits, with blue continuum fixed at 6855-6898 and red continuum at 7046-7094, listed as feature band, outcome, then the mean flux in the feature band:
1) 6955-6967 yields 0.45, 17.3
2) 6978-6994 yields 0.76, 17.1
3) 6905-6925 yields -0.67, 18.7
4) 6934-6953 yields 1.02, 17.1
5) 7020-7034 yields 0.32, 17.5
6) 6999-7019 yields -0.31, 18.2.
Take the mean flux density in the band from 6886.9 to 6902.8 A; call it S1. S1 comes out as 17.1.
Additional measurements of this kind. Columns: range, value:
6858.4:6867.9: 18.8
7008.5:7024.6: 18.1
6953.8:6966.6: 17.4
